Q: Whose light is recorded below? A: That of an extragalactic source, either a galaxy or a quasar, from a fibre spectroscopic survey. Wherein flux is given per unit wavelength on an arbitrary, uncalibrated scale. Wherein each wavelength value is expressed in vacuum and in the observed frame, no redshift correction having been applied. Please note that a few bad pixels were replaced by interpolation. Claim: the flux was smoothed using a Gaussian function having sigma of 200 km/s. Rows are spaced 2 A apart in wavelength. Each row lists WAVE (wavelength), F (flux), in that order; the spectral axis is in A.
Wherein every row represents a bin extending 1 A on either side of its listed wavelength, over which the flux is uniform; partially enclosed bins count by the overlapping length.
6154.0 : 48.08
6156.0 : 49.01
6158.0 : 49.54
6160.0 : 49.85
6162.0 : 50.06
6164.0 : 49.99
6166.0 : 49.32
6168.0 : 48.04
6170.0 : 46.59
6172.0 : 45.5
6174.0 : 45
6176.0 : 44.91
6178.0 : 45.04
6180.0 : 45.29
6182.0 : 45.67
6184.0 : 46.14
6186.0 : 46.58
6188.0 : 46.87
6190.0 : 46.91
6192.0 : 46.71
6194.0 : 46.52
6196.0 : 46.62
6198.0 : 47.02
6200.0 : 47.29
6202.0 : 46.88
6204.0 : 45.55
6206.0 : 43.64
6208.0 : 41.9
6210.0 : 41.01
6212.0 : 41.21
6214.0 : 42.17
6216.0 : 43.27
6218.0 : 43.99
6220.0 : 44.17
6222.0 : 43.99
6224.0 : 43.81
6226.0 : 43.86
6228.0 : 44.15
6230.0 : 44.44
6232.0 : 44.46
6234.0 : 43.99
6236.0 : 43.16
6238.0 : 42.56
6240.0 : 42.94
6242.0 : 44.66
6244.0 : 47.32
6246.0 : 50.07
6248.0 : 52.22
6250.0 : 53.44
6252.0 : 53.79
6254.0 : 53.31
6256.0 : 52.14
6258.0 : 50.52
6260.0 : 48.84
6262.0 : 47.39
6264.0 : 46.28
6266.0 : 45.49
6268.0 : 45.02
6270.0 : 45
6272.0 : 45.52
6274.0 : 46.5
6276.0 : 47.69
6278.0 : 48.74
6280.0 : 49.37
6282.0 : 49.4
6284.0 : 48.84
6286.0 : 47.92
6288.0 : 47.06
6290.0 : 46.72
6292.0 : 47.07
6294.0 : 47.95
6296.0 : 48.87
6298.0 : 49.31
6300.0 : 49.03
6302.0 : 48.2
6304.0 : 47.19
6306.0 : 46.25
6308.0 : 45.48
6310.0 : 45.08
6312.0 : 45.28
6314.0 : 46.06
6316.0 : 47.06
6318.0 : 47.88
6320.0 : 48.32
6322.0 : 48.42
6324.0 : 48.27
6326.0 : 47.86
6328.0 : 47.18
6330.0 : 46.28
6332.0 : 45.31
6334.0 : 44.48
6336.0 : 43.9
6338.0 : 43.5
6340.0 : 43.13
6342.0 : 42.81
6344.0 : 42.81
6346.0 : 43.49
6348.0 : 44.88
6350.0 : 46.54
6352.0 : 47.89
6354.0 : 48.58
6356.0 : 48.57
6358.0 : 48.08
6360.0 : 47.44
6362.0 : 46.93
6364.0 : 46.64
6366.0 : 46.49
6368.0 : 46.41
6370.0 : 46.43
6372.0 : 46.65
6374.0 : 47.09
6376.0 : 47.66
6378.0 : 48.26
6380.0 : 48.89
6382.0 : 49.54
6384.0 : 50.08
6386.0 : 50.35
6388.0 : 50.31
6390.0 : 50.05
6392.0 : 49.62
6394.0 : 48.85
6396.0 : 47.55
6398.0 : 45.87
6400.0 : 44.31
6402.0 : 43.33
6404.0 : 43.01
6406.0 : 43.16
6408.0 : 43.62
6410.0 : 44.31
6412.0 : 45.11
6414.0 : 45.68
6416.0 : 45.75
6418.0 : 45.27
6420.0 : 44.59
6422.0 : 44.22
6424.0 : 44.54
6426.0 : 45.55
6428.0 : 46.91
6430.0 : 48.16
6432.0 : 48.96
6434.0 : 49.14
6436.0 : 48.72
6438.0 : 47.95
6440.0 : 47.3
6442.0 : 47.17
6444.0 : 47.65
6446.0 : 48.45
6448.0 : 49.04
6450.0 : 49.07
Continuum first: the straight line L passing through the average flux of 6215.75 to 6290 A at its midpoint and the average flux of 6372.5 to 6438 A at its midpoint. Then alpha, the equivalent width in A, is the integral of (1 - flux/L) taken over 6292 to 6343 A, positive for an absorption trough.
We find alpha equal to 0.4 A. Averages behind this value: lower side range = 46.9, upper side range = 46.8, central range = 46.5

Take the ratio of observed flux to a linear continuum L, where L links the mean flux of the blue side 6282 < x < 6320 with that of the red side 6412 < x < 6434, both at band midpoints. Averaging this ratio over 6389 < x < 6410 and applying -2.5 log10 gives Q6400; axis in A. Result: 0.01 mag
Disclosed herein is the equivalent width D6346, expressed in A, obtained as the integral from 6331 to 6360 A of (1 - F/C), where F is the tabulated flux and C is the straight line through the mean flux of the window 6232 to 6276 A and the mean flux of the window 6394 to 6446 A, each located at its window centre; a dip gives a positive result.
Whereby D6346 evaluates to 0.8 A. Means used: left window 47.6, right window 46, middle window 45.4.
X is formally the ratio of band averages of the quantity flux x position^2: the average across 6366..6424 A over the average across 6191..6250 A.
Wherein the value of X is 1.1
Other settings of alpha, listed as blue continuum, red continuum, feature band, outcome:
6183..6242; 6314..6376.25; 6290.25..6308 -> -0.8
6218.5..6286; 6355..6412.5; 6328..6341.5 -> 0.7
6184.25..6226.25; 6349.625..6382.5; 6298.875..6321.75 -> -0.2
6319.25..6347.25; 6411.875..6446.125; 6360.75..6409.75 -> -1.0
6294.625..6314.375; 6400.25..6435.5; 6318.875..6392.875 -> -1.1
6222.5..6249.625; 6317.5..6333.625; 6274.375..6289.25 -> -0.6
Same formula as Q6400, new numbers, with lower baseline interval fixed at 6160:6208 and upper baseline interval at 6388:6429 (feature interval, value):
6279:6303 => -0.05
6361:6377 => -0.02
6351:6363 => -0.05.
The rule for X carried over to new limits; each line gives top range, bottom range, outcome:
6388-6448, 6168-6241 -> 1.11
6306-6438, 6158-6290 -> 1.05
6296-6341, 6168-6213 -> 1.07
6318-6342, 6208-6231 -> 1.10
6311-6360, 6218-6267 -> 1.01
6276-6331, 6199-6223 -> 1.12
